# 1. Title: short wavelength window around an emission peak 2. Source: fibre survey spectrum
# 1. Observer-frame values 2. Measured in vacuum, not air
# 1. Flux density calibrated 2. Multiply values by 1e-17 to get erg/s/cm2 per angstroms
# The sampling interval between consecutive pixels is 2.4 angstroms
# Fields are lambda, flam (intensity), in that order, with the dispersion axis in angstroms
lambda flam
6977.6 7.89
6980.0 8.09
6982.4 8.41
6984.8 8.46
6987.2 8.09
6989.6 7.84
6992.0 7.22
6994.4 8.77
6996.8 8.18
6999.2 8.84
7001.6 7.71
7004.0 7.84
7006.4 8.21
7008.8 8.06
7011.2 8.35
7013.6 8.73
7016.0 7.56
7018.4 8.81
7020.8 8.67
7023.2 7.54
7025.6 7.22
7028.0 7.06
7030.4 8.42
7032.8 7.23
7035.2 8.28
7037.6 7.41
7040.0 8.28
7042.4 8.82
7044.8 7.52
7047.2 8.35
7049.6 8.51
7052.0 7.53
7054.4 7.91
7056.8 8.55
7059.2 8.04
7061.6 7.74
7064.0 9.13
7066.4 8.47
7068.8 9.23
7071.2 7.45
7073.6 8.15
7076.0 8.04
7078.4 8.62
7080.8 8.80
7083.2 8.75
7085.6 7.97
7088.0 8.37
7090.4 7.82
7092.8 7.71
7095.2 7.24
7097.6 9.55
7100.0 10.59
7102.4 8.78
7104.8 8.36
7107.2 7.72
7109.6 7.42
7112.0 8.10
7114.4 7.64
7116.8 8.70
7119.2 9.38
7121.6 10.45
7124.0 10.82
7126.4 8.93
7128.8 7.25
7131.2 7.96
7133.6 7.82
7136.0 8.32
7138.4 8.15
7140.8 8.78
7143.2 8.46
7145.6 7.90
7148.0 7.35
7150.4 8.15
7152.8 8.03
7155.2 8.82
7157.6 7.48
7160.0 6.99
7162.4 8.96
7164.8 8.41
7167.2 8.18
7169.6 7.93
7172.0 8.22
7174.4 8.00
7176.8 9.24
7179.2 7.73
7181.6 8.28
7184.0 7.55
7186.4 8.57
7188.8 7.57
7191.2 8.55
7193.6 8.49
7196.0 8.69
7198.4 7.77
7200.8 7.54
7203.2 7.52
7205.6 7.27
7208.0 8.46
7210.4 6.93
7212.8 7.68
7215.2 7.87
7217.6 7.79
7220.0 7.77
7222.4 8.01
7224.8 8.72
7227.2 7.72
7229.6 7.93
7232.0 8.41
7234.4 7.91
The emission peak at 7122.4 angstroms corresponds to [N II]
